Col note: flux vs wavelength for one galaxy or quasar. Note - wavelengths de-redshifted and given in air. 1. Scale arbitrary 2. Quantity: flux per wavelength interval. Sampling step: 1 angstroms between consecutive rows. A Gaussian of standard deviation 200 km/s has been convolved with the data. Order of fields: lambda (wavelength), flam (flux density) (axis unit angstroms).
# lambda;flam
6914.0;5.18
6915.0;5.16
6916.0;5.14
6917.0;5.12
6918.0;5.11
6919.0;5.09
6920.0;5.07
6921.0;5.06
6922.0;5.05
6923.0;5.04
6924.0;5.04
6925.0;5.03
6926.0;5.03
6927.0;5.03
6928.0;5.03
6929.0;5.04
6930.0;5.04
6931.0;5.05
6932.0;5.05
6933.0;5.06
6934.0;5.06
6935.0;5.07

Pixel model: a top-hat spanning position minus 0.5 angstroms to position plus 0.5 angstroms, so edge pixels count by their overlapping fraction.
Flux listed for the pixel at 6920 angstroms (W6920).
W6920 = 5.07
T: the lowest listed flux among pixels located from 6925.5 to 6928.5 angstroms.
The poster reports 5.03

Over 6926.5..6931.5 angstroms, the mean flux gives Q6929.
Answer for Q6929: 5.04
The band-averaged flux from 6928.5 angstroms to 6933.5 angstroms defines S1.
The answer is 5.05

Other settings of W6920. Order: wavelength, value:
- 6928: 5.03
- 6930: 5.04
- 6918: 5.11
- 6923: 5.04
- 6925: 5.03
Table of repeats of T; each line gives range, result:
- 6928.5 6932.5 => 5.04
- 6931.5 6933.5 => 5.05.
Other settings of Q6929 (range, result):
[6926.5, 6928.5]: 5.03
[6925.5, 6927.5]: 5.03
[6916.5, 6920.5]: 5.1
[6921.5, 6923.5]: 5.04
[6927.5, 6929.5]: 5.04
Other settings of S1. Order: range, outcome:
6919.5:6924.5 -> 5.05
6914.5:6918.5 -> 5.13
